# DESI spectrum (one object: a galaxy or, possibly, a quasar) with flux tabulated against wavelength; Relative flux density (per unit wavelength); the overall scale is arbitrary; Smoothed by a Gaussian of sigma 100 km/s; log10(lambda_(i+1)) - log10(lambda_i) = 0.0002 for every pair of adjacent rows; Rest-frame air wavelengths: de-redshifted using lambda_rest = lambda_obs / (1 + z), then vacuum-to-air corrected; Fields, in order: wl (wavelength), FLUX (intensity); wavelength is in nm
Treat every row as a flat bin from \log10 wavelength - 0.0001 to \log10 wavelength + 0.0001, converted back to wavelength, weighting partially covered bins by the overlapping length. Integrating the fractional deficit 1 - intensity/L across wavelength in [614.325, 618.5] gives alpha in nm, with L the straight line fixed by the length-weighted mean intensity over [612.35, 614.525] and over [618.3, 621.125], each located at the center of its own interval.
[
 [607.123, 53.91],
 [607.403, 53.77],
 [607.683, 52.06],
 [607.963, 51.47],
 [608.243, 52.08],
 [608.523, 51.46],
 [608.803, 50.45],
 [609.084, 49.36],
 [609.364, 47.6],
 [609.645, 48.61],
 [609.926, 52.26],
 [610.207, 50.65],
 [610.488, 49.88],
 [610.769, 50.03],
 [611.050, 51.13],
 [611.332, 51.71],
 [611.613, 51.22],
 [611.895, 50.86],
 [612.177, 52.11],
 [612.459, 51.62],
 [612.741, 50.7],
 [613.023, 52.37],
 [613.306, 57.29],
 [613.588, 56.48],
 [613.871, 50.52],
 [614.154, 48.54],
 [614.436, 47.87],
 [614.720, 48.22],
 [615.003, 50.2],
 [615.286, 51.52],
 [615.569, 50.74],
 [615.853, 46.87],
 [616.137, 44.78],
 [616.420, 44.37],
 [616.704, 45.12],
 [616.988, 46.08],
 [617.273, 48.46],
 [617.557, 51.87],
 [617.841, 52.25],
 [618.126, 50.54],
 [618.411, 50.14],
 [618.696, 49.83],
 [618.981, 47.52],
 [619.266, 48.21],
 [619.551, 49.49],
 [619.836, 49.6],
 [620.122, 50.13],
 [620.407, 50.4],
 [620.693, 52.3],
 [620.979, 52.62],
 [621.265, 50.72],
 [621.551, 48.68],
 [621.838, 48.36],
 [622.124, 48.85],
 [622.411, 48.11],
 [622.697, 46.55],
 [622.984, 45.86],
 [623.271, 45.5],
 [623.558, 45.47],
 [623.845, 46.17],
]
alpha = 0.20 nm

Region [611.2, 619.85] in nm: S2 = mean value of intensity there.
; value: 49.9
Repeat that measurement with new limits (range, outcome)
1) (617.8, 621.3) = 50.2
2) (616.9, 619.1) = 49.7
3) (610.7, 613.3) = 51.6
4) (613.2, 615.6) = 51.2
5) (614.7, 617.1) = 47.5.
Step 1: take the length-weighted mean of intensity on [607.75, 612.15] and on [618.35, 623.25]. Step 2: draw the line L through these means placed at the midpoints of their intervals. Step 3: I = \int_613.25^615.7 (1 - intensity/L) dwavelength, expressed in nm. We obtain -0.05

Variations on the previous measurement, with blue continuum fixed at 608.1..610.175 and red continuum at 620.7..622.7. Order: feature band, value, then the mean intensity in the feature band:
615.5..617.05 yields 0.116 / 46.1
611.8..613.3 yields -0.060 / 52.1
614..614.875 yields 0.030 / 48.3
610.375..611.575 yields -0.014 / 50.8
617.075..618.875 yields -0.021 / 50.3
